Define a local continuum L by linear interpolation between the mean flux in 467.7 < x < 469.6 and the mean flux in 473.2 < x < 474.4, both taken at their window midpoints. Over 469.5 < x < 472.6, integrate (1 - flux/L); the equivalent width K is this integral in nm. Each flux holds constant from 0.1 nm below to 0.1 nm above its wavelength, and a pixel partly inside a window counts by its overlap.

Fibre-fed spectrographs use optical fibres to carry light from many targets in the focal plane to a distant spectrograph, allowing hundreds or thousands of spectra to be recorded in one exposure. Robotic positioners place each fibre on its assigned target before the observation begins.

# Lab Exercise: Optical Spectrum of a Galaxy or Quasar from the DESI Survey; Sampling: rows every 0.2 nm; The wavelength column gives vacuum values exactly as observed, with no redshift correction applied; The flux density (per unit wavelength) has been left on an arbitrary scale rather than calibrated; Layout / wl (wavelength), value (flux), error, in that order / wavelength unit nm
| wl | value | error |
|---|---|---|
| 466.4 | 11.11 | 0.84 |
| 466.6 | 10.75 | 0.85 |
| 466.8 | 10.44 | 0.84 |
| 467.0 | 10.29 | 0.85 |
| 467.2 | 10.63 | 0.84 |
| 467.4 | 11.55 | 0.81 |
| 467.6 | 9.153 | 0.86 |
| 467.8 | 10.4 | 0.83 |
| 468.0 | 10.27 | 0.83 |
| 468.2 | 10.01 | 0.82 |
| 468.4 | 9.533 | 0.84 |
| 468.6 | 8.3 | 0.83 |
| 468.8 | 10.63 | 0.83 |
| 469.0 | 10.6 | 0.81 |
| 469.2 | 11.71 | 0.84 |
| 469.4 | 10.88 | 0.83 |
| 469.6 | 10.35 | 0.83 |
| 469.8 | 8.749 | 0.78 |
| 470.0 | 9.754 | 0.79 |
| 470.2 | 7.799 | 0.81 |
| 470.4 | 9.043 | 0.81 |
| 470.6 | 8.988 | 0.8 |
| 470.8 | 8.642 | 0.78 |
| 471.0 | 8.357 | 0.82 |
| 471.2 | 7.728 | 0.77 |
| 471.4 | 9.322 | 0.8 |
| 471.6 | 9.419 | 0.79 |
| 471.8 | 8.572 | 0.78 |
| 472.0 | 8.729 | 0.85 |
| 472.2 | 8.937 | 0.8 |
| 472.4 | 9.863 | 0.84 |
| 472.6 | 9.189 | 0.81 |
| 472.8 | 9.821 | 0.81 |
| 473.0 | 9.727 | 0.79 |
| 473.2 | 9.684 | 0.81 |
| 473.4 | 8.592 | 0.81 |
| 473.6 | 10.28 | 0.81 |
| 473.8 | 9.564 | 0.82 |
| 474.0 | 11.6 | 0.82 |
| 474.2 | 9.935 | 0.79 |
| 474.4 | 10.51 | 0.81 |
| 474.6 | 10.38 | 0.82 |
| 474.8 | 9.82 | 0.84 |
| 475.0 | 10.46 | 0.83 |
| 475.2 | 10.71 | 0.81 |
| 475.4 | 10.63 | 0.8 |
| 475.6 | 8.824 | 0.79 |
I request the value 0.36 nm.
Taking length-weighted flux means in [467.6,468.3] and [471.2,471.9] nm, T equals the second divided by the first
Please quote 0.9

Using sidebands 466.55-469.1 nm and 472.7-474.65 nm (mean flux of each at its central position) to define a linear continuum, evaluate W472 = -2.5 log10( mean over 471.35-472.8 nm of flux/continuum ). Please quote 0.10 mag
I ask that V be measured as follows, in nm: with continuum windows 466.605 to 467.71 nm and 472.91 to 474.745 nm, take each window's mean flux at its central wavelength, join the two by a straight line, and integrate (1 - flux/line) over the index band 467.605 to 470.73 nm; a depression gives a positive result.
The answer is 0.17 nm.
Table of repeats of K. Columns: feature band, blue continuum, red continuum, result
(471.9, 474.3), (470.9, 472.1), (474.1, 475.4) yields -0.04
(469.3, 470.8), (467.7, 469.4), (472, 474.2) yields 0.11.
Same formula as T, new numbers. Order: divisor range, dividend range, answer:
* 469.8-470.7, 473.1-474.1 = 1.12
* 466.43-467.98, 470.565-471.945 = 0.83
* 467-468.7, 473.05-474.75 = 1.01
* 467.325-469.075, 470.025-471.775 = 0.87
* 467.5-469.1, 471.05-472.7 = 0.91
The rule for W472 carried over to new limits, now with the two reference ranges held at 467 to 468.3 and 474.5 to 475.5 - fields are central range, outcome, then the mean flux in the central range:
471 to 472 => 0.188 mag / 8.72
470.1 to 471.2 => 0.216 mag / 8.49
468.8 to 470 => -0.007 mag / 10.4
